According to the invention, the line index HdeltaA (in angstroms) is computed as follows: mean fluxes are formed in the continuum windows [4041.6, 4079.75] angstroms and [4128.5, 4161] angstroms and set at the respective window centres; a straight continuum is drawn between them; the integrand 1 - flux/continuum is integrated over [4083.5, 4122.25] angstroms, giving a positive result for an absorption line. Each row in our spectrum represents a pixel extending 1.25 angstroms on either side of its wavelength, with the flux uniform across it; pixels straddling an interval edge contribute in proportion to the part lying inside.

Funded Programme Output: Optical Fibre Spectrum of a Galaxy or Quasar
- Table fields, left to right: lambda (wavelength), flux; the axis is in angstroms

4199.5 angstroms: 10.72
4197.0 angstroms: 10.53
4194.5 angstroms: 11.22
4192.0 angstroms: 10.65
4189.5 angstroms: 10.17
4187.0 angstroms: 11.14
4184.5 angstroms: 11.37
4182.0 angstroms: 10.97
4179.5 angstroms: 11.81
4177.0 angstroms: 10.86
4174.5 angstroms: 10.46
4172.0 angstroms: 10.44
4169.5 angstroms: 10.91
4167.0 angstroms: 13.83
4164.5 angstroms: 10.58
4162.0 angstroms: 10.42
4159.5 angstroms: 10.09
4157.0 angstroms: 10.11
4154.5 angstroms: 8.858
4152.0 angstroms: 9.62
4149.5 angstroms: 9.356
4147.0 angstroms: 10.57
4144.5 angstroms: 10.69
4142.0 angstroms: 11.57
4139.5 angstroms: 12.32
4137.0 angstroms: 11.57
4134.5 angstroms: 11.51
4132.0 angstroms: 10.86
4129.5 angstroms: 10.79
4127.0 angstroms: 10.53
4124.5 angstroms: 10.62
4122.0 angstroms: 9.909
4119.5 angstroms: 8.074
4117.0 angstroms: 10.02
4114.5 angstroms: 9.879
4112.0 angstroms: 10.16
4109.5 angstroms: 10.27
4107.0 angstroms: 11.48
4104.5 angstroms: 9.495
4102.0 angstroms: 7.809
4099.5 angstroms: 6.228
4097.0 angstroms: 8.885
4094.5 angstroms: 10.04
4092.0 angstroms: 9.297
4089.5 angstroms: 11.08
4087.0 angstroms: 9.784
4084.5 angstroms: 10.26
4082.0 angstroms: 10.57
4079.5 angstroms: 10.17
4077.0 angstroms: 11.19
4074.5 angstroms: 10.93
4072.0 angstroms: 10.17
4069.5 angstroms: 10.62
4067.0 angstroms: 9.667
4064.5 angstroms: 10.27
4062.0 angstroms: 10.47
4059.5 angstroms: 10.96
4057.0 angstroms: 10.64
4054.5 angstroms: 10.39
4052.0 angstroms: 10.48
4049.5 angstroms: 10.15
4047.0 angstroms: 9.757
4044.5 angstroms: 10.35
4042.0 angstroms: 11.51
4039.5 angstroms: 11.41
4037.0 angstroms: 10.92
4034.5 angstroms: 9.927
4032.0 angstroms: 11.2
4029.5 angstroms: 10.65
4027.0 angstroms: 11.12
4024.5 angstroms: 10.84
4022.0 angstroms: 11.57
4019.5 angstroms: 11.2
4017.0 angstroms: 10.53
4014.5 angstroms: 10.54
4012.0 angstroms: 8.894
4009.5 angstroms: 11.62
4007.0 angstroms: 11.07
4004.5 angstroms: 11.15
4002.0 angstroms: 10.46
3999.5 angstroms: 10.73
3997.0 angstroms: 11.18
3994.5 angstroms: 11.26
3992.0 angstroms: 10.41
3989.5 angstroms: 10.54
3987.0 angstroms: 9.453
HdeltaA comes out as 3.71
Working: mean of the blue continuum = 10.5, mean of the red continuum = 10.6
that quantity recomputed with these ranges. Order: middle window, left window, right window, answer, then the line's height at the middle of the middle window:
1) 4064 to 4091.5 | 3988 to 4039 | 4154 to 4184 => 1.0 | 10.8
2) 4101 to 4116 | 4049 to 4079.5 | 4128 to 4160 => 1.0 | 10.6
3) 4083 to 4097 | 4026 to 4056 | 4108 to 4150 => 0.8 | 10.6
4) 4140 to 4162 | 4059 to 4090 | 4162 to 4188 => 1.6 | 11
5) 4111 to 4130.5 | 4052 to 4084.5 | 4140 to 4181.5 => 1.1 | 10.6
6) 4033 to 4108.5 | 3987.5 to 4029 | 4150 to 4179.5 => 3.8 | 10.7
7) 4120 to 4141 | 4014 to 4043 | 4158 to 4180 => 0.2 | 11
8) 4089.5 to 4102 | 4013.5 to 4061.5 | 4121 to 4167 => 2.2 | 10.7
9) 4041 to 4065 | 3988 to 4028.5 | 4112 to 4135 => 0.2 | 10.6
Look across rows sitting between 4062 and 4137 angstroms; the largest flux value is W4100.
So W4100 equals 11.57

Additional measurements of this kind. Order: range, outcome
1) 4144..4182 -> 13.83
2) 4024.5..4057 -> 11.51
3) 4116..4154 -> 12.32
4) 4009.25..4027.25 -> 11.62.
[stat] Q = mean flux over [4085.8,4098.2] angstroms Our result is 9.82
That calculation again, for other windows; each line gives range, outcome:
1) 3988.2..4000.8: 10.8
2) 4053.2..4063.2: 10.6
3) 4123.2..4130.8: 10.6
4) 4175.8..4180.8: 11.3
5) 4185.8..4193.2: 10.7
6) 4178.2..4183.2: 11.4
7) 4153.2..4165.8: 10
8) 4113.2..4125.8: 9.71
